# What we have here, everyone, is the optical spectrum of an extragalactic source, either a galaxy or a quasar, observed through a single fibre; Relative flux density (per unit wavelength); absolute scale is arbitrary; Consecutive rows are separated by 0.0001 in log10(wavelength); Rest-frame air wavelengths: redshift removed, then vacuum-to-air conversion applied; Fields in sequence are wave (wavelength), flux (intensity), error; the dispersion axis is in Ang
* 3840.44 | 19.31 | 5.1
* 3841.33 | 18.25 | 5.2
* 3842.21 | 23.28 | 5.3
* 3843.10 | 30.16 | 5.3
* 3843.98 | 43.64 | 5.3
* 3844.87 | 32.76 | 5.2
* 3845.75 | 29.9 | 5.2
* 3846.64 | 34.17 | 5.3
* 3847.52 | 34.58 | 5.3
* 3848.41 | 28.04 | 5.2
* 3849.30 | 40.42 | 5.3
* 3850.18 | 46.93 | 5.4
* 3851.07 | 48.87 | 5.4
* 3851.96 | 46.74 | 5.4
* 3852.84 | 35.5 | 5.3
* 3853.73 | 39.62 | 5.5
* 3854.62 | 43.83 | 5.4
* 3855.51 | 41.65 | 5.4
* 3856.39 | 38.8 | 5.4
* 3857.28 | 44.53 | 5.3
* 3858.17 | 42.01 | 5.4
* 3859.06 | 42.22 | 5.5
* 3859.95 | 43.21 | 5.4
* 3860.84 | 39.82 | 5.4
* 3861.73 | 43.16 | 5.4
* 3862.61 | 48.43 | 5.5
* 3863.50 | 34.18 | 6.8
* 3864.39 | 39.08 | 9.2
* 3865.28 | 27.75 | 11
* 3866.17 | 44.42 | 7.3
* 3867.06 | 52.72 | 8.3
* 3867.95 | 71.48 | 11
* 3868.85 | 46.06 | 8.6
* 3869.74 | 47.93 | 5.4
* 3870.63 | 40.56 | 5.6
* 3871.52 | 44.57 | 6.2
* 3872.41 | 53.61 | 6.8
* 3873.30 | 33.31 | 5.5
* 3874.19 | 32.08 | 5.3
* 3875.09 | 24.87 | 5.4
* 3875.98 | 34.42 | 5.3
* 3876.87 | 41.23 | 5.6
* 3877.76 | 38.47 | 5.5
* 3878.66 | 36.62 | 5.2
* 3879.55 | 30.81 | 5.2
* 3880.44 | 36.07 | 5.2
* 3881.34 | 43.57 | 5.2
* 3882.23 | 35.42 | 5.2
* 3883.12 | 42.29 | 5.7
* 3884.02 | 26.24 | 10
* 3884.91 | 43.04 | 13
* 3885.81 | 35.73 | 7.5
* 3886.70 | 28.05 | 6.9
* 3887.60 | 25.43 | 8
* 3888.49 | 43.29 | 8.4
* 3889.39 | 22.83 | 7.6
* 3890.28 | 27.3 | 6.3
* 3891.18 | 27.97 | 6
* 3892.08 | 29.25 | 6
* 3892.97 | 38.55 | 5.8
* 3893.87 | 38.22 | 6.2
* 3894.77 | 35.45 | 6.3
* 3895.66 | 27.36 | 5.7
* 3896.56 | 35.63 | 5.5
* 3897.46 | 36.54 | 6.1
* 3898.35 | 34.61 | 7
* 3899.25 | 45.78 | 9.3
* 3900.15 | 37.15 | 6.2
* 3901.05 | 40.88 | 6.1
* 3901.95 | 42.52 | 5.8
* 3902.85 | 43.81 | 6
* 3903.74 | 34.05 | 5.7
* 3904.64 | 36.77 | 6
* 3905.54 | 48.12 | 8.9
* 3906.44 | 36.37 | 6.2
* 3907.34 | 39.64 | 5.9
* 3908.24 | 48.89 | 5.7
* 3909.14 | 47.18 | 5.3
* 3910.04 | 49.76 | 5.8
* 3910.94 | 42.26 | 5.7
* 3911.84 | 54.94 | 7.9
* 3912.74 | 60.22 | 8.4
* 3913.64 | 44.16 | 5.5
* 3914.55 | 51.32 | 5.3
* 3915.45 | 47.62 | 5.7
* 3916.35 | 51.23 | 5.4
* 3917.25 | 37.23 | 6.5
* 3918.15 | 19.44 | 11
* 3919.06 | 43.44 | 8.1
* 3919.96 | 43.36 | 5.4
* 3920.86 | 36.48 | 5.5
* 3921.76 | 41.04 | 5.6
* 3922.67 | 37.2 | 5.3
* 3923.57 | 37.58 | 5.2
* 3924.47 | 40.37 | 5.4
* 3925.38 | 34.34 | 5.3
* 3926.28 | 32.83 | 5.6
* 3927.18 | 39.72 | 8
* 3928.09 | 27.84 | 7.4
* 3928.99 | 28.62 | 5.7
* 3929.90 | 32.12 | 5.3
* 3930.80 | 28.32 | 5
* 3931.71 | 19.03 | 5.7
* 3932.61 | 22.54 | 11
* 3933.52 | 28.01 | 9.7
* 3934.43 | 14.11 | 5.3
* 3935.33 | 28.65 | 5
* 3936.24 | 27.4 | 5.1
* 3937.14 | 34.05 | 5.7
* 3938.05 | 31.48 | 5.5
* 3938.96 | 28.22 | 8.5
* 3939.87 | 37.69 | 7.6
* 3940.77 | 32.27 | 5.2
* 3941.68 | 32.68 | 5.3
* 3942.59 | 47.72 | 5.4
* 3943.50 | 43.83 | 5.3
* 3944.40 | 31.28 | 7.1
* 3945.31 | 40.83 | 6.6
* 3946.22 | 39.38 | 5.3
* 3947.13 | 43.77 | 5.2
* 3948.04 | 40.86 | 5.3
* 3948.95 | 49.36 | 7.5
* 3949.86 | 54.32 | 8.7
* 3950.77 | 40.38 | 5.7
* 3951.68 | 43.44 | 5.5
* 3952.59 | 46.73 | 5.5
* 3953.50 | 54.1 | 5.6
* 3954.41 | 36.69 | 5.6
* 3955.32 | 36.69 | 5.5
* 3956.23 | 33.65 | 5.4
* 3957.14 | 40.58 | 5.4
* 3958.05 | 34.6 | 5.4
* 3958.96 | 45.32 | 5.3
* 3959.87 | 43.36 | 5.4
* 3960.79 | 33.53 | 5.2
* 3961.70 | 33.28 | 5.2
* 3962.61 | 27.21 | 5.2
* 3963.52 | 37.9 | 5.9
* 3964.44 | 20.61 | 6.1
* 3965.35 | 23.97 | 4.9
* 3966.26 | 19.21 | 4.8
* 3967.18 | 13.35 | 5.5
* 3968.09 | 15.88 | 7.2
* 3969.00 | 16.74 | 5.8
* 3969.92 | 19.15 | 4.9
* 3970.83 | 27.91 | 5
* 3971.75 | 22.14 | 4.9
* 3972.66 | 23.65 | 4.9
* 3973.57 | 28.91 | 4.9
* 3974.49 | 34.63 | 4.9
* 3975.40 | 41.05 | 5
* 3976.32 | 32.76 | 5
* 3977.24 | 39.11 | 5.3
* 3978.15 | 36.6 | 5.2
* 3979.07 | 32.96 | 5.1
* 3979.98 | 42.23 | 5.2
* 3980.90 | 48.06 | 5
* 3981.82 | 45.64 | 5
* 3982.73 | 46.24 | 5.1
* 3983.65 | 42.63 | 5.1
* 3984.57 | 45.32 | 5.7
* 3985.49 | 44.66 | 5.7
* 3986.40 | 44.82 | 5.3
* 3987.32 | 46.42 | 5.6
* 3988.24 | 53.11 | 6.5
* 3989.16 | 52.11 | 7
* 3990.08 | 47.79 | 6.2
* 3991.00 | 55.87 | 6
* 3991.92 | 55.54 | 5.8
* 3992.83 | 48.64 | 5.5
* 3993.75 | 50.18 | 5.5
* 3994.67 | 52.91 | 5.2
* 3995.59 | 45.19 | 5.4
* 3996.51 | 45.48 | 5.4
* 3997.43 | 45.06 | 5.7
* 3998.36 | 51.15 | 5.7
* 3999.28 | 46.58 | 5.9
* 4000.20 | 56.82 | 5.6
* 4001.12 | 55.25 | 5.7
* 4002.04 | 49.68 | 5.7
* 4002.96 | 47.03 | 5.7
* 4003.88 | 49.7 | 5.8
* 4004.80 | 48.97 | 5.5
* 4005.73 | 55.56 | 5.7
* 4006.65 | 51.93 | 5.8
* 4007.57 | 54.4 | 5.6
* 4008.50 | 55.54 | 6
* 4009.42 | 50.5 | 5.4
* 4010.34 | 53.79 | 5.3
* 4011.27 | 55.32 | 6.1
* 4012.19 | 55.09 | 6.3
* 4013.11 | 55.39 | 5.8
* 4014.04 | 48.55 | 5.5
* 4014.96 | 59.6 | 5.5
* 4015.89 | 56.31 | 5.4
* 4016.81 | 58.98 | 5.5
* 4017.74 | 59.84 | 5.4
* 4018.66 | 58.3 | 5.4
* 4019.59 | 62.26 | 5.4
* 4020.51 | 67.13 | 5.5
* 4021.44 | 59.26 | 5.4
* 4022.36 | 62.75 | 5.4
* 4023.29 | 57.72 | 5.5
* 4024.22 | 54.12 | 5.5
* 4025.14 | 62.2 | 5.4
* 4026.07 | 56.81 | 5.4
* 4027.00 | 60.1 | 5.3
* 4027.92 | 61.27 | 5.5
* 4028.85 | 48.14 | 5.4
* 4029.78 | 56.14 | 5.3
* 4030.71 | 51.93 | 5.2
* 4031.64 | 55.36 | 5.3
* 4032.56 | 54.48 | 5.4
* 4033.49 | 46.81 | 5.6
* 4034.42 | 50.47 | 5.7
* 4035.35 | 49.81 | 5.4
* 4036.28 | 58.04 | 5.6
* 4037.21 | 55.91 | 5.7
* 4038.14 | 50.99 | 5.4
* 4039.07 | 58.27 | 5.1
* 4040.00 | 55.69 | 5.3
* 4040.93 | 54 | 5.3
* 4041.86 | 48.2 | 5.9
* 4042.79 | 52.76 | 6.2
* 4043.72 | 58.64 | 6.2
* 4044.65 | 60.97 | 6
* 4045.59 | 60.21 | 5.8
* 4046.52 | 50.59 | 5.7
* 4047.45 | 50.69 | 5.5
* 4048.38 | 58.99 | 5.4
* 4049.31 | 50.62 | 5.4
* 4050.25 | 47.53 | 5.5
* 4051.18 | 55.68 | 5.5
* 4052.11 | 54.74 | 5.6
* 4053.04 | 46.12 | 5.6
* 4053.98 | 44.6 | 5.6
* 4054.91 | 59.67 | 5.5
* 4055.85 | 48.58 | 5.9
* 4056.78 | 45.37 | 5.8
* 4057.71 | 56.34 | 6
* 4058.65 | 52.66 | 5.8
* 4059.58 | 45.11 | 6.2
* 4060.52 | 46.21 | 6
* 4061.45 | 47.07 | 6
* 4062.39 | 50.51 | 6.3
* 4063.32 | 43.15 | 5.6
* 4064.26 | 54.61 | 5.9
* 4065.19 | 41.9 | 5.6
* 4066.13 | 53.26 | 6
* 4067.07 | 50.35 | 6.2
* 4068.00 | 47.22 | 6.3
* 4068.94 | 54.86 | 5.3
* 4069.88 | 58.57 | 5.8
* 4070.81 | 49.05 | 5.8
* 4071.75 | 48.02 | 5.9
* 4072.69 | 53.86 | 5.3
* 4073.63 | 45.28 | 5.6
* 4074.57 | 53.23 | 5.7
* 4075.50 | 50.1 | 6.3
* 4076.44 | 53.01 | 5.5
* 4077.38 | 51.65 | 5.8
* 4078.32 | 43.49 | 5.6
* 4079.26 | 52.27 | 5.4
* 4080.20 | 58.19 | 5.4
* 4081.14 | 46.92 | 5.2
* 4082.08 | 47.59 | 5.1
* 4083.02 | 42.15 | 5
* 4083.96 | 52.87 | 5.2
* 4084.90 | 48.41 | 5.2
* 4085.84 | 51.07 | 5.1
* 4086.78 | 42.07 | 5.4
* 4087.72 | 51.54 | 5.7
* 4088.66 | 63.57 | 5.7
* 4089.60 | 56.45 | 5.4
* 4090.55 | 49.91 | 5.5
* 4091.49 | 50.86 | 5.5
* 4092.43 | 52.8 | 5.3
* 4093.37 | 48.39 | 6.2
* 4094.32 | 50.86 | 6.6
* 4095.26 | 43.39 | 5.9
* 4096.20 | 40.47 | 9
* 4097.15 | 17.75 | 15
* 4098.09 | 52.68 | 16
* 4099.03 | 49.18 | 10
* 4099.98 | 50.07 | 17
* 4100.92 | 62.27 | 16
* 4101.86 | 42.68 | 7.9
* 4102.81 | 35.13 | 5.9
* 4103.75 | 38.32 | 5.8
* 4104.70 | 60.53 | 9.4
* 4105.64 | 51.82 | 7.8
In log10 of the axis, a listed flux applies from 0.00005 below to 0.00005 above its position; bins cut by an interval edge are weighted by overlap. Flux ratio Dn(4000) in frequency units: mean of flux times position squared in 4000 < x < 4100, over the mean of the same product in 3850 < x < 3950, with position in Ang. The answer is 1.5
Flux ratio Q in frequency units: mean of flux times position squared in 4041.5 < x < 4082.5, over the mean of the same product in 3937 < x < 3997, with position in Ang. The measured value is 1.39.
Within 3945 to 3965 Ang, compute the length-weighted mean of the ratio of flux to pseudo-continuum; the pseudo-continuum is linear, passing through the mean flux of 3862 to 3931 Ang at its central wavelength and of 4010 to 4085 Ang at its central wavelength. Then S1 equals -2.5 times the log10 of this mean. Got 0.12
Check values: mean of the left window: 39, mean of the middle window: 39.7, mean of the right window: 53.1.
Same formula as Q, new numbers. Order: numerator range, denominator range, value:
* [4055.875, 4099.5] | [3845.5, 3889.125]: 1.38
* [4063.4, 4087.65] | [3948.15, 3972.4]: 1.58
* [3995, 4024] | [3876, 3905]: 1.61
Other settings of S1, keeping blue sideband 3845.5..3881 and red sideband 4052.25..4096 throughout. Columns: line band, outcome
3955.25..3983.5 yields 0.37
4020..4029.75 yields -0.23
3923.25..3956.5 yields 0.23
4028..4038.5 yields -0.10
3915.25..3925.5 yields 0.11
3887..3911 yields 0.13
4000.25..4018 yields -0.14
